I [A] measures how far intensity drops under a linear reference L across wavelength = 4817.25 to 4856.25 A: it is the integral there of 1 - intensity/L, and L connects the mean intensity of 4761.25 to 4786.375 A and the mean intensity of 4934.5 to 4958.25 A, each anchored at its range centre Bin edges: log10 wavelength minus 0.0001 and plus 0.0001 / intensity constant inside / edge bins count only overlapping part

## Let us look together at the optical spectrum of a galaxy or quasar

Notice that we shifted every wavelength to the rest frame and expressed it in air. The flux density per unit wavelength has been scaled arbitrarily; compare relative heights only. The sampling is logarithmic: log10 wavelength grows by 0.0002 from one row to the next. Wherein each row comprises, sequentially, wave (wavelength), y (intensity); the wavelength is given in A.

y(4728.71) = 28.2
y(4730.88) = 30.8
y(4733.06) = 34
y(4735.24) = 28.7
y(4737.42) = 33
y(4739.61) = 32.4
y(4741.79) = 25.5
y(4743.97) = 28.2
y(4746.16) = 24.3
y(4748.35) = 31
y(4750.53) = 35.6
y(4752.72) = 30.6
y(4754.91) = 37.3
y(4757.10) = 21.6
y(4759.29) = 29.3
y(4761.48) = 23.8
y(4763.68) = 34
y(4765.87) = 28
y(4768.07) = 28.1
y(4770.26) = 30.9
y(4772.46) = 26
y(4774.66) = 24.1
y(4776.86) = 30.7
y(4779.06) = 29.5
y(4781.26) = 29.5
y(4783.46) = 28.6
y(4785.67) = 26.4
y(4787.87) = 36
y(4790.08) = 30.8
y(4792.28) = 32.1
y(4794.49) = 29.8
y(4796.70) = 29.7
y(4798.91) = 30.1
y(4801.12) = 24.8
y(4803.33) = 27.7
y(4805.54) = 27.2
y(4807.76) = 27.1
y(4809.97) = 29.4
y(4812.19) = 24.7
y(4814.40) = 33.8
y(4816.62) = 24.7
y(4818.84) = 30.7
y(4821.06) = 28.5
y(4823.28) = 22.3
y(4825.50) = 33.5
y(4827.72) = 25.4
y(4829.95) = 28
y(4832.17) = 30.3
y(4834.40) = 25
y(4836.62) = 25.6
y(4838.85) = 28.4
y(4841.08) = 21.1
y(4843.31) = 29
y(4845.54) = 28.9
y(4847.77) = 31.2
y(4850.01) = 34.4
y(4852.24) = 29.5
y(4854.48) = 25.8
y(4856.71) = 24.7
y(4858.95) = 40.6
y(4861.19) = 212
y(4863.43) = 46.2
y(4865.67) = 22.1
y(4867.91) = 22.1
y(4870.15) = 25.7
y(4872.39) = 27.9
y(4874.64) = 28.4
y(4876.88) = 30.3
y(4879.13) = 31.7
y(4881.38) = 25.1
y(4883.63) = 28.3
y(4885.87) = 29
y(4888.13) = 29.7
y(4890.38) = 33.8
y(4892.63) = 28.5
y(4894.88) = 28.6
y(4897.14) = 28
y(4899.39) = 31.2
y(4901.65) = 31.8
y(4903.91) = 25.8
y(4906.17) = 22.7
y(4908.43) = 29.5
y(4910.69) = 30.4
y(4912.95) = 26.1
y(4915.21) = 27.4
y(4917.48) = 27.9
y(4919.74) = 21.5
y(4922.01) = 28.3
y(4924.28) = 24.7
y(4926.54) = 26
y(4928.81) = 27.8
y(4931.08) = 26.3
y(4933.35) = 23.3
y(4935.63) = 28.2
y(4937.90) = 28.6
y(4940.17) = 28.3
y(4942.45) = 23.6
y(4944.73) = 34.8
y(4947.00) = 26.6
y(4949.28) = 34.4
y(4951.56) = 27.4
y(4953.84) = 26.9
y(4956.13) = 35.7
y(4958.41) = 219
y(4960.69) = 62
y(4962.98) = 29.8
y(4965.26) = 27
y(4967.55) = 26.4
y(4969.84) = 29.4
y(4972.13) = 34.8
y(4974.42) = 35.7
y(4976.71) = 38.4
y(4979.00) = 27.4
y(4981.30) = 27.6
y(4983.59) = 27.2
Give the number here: 4.5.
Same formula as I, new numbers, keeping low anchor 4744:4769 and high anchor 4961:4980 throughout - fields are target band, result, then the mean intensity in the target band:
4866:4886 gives 2.44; 27.3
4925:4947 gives 3.20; 27.4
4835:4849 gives 1.50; 27.3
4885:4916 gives 2.67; 28.8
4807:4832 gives 1.80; 28.1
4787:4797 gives -0.62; 31.7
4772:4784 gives 0.62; 28.2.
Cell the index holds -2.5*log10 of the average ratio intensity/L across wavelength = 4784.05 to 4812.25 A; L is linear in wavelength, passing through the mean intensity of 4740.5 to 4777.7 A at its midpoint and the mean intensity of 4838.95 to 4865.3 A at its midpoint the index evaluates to 0.23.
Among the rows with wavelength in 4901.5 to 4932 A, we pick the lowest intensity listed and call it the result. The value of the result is 21.5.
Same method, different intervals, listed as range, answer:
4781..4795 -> 26.4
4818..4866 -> 21.1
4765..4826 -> 22.3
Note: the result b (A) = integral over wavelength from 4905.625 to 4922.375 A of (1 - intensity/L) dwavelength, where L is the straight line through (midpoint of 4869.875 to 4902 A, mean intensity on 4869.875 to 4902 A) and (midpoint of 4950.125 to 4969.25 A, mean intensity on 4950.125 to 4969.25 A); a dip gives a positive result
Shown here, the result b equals 5.3 A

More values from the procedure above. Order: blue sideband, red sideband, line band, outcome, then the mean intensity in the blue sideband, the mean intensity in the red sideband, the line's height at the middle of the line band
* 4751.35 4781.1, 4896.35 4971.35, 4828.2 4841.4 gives 1.9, 28.8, 34.8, 31.3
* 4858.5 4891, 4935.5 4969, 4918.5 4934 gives 6.4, 42.3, 44.3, 43.6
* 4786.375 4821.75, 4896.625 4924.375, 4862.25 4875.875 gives -0.7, 29.2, 27.4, 28.1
